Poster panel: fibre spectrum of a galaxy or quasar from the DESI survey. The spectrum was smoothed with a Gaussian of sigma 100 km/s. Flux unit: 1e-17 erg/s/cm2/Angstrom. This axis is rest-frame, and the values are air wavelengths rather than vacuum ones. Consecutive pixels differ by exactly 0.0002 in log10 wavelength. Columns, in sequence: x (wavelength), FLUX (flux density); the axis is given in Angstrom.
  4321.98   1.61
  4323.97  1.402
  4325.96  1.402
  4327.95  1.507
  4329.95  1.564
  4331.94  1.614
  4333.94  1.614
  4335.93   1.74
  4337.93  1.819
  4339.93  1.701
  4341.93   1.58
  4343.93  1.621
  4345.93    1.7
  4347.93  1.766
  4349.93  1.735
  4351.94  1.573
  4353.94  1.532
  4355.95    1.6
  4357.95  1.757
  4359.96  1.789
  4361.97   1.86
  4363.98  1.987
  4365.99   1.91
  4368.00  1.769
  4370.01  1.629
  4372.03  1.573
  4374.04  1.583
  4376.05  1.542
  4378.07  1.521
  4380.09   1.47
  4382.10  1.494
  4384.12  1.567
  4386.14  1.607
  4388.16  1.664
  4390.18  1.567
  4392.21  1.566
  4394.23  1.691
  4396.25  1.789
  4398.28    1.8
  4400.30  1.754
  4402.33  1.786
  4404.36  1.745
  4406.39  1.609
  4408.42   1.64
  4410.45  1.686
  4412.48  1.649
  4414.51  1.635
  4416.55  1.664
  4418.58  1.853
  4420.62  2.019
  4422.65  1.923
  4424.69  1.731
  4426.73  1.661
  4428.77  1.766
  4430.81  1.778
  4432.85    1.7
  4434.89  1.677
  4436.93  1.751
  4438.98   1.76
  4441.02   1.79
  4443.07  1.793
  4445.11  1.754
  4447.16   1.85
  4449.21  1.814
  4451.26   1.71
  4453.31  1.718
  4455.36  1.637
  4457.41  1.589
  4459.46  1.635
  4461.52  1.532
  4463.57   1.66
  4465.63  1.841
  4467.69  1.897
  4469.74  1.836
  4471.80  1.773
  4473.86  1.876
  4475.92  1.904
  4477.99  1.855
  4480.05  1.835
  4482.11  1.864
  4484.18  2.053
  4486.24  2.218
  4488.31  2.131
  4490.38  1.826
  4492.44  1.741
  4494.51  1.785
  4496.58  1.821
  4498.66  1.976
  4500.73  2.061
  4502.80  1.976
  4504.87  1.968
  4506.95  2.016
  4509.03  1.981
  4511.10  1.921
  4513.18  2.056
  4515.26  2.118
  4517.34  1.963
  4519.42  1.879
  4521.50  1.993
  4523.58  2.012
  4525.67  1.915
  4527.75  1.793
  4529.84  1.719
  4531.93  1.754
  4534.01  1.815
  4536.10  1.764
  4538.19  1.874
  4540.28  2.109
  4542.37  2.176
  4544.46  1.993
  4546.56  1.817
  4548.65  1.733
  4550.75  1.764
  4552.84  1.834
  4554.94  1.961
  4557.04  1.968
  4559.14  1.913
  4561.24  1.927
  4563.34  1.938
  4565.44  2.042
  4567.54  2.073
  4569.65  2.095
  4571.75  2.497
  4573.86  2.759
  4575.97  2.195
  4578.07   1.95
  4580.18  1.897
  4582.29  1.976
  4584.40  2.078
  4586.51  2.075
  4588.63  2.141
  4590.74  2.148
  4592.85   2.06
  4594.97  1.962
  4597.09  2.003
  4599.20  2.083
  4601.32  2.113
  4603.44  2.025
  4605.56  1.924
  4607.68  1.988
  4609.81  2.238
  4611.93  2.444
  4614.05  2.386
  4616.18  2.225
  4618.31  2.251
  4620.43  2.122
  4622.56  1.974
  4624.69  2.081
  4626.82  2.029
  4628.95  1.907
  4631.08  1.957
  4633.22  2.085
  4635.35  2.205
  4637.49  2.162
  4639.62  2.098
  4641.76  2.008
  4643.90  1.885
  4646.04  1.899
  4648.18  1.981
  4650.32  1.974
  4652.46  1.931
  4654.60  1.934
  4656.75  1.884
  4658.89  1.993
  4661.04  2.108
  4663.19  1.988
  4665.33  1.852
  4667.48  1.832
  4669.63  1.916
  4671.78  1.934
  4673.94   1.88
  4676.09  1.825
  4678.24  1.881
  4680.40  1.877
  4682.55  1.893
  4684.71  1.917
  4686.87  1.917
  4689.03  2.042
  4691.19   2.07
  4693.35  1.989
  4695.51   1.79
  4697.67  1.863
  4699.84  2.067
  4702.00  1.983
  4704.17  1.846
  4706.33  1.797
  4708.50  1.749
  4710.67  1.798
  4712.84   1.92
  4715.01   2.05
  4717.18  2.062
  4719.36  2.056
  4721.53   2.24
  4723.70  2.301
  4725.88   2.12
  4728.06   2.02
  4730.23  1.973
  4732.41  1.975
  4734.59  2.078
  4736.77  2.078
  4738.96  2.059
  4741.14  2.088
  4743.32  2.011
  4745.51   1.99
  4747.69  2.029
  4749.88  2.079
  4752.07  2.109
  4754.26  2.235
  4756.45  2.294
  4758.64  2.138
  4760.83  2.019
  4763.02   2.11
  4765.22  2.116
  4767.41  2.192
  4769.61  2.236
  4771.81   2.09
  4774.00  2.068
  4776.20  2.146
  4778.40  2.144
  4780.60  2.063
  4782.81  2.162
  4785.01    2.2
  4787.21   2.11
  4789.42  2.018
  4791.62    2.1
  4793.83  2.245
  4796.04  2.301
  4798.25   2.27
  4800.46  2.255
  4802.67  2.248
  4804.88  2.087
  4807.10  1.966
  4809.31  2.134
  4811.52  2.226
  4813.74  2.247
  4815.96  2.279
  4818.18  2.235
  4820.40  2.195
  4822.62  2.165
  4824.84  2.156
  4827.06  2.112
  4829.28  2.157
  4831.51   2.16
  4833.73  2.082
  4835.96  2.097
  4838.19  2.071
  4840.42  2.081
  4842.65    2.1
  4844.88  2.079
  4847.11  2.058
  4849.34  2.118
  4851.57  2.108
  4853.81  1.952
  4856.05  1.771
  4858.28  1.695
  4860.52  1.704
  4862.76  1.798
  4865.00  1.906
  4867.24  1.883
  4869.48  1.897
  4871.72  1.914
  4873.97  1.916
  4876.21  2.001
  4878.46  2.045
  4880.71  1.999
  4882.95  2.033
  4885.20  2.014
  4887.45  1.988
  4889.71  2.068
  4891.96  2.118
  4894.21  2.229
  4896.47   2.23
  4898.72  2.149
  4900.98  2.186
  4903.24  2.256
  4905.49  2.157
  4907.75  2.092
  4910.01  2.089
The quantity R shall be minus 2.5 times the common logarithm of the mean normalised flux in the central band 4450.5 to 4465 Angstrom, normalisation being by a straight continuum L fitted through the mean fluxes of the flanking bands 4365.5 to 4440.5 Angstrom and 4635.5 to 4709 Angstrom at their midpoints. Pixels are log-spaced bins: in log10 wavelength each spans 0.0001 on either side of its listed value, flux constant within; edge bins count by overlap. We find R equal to 0.06 mag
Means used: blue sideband 1.69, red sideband 1.94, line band 1.64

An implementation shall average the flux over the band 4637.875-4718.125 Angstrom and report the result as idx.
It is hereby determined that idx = 1.93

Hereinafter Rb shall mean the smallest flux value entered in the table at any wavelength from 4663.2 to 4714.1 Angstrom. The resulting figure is 1.749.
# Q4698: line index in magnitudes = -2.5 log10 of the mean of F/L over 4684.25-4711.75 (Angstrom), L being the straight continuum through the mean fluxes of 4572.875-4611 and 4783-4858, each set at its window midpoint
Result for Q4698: 0.11 mag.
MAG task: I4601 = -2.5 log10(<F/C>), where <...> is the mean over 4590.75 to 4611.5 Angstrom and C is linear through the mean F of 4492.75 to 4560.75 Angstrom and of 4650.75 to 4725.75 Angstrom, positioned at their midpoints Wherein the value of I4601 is -0.070 mag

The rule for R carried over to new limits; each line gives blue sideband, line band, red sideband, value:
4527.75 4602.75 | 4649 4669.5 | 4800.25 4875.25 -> 0.042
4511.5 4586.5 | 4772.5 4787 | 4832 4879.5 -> -0.084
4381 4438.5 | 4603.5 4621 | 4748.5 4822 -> -0.125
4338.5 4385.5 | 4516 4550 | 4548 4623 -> 0.049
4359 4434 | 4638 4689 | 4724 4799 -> 0.038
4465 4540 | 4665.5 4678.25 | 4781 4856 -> 0.088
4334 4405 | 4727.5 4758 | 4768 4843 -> 0.006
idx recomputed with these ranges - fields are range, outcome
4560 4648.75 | 2.09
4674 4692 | 1.92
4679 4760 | 2.01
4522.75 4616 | 2.02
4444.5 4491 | 1.82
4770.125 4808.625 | 2.15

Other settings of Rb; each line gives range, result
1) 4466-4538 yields 1.719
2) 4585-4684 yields 1.825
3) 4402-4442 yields 1.609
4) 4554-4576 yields 1.913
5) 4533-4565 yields 1.733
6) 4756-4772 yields 2.019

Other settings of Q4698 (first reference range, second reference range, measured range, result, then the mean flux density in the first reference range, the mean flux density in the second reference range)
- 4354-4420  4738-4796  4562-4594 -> -0.121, 1.68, 2.12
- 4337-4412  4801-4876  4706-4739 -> -0.035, 1.67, 2.05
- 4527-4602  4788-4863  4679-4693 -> 0.051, 2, 2.1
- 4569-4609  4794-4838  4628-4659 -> 0.067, 2.1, 2.18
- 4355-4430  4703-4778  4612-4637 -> -0.099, 1.7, 2.06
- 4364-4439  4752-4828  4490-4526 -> -0.072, 1.69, 2.16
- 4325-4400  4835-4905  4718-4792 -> -0.093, 1.66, 2.02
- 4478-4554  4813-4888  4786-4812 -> -0.078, 1.92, 2.03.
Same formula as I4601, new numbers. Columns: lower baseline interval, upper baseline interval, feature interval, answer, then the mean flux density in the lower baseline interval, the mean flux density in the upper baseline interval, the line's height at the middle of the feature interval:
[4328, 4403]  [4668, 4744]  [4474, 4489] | -0.11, 1.67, 1.97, 1.77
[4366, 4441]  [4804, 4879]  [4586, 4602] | -0.13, 1.69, 2.04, 1.84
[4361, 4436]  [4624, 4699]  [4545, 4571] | -0.04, 1.7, 1.96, 1.86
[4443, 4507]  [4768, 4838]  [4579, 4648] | -0.05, 1.84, 2.16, 1.97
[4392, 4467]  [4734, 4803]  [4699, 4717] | 0.08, 1.73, 2.13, 2.06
